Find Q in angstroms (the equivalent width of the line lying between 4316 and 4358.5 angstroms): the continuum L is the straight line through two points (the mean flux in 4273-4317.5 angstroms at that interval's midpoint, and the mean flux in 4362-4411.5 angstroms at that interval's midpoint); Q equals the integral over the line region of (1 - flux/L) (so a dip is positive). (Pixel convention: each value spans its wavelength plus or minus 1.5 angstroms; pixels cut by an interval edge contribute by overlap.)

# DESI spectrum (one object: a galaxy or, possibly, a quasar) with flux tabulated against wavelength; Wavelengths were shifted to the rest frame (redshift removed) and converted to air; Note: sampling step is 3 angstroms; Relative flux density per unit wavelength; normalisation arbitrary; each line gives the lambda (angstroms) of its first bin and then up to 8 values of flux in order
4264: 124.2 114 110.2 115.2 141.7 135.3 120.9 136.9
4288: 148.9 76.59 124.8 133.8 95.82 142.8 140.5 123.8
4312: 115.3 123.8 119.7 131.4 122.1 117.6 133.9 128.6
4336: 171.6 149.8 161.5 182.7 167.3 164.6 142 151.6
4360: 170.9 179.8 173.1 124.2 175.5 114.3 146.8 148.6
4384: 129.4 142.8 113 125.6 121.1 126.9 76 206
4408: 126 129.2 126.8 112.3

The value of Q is -4.6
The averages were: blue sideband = 125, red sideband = 139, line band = 146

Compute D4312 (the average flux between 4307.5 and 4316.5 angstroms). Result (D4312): 121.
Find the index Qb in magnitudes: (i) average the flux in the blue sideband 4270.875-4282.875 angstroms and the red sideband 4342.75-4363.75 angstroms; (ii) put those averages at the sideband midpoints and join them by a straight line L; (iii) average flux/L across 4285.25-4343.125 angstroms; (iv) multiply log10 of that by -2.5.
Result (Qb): 0.13 mag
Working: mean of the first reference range 128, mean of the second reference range 165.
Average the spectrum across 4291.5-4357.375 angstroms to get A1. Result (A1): 137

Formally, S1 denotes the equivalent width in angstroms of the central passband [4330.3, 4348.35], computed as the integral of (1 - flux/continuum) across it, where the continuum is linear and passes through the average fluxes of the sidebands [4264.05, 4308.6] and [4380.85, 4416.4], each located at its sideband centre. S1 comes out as -4.4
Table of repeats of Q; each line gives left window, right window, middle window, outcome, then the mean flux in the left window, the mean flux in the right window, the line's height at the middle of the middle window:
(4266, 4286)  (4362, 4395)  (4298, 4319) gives 1.1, 125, 142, 130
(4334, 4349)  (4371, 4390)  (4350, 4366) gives -0.9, 165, 140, 154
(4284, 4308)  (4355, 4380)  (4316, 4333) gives 1.4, 125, 154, 136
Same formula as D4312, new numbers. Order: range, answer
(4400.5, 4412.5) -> 134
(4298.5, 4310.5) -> 126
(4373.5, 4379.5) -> 131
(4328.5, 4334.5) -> 131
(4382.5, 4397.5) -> 126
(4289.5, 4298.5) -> 112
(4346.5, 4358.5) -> 156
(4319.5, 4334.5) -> 127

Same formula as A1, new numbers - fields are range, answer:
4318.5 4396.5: 146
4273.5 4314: 126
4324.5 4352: 152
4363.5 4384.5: 147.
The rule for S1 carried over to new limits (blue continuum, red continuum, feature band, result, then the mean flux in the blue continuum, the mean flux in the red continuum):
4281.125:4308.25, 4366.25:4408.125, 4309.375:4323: 0.5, 125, 135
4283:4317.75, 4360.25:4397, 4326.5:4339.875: -1.0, 124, 142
